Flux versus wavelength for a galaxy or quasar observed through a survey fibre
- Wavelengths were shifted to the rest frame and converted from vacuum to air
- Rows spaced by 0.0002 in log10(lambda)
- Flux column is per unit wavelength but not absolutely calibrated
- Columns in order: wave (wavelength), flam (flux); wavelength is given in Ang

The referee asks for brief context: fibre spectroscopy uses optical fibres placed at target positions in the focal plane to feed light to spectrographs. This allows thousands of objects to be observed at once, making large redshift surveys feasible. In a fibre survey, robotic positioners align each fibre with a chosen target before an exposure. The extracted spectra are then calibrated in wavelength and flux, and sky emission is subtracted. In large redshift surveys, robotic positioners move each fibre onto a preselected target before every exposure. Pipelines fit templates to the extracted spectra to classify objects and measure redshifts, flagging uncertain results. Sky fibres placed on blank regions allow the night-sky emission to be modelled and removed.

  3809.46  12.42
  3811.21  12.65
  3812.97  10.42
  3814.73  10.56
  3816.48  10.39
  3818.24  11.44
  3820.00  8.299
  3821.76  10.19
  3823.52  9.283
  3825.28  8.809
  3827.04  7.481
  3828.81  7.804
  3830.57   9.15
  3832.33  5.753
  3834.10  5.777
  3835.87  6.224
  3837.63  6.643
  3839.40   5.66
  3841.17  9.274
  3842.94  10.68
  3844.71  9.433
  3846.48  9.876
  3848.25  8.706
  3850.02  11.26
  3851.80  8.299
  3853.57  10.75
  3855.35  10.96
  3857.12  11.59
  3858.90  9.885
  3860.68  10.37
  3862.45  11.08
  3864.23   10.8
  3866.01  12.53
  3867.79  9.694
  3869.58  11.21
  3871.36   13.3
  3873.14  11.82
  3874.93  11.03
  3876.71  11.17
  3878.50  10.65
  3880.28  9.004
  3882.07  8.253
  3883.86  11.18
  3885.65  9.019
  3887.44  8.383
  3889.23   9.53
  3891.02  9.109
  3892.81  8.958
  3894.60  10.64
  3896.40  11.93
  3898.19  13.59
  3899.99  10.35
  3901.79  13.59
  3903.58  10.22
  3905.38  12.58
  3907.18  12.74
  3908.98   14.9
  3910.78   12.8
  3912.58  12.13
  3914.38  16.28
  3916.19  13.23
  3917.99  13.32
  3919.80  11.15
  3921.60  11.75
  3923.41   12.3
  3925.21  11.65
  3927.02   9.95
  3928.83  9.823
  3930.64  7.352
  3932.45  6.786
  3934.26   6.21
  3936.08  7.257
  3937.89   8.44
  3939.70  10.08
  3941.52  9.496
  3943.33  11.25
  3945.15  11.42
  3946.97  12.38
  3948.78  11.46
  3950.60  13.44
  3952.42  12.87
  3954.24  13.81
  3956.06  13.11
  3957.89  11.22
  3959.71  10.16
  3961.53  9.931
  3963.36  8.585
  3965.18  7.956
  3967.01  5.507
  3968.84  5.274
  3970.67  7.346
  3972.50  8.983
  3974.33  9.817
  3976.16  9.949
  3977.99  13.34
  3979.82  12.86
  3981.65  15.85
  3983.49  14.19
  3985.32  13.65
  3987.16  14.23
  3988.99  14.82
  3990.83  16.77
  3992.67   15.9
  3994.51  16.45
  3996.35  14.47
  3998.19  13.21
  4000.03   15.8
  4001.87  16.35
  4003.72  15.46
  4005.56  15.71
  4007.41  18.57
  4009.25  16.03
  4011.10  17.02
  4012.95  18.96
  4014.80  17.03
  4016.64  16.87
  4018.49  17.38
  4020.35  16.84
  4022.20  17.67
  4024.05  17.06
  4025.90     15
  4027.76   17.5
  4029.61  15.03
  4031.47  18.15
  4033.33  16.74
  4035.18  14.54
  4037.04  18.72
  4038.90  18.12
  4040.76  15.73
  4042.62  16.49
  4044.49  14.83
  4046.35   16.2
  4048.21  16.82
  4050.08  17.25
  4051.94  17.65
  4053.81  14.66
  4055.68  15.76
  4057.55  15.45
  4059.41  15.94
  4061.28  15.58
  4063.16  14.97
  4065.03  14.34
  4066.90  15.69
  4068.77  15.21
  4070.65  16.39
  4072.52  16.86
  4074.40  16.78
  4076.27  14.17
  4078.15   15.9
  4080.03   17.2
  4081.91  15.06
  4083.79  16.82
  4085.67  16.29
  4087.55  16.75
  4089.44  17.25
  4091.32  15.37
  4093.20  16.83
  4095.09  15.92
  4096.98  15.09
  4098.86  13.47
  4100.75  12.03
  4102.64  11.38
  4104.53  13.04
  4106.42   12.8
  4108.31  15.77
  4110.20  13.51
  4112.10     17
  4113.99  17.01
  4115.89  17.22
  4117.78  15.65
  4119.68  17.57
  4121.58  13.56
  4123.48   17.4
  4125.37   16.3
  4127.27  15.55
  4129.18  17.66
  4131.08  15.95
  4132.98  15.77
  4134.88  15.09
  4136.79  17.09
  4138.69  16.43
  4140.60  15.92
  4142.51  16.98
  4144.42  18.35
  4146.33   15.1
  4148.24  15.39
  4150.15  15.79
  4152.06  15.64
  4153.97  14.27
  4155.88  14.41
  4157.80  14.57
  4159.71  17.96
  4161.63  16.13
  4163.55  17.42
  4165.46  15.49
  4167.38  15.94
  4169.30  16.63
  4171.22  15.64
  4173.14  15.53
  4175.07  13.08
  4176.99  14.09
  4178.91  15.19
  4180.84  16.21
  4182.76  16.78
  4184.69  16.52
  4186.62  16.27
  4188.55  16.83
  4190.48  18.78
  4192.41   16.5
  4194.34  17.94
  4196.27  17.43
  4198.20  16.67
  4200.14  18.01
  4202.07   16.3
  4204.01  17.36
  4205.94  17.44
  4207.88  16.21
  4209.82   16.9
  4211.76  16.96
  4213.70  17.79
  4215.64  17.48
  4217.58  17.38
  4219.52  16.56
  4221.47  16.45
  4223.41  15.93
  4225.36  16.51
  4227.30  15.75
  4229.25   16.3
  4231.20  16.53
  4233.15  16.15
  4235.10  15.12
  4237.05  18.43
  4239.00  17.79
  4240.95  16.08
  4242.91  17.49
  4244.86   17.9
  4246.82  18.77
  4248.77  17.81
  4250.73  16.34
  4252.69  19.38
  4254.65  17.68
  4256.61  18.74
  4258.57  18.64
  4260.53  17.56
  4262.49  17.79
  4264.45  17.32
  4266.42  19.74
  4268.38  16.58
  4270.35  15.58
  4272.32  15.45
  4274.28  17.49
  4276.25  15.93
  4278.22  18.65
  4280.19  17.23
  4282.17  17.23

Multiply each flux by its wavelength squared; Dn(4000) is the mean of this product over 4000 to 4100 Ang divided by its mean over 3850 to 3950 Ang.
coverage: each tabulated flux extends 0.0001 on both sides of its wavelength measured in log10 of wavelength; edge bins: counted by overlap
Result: 1.6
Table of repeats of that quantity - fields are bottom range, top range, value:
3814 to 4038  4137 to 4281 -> 1.62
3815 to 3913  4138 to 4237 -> 1.90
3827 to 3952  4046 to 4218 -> 1.74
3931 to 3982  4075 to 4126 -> 1.64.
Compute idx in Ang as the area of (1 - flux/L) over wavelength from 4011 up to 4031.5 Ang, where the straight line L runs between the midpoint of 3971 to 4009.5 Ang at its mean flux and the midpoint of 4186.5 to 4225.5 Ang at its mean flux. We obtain -3.2 Ang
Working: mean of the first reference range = 14.3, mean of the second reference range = 17.1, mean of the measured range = 17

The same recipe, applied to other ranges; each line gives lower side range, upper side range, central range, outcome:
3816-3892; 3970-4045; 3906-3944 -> 4.0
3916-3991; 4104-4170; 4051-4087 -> -4.6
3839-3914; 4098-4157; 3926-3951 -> 4.9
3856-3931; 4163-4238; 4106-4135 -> -1.5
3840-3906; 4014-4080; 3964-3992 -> 5.3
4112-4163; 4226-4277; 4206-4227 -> 0.1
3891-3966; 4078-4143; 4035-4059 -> -3.9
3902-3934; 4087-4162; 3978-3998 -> -2.8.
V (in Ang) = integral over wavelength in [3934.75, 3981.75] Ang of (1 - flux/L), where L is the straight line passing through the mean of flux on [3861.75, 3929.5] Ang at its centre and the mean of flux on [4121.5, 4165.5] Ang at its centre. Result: 8.3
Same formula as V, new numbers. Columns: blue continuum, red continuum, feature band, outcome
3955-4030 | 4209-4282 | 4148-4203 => 0.50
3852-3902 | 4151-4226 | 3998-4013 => -3.82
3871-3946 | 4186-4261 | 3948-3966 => 0.77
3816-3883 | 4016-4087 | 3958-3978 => 7.12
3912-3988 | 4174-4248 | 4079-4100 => -2.97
